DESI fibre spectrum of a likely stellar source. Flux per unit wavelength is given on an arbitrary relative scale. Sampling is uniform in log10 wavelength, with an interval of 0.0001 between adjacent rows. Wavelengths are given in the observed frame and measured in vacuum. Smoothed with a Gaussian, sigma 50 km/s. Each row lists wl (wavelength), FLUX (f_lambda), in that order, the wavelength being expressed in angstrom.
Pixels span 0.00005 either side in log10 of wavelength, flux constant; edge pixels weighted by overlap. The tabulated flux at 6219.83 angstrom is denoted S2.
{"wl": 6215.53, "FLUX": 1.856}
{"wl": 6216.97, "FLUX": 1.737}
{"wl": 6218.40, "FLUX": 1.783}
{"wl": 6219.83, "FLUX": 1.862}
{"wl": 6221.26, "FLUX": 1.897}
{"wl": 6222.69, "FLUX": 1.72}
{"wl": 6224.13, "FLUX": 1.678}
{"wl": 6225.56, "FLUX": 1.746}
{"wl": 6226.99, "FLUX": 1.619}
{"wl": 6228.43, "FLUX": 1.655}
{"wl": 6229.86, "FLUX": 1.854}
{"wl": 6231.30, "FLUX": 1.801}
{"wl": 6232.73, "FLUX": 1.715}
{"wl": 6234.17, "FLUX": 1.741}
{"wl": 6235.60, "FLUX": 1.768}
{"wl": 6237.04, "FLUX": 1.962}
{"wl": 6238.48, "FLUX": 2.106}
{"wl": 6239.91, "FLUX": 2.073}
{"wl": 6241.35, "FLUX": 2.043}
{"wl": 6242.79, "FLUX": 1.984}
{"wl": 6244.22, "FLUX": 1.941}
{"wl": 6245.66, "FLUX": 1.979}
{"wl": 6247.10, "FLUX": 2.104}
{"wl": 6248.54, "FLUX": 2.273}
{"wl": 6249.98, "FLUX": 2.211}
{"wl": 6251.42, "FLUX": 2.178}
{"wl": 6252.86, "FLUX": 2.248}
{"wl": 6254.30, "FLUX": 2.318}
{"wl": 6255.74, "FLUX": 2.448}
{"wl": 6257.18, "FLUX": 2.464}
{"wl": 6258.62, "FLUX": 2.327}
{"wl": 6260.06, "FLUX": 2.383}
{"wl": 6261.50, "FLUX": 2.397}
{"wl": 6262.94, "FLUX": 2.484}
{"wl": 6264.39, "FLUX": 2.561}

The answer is 1.862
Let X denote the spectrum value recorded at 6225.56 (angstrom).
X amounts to 1.746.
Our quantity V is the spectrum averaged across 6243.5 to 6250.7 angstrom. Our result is 2.1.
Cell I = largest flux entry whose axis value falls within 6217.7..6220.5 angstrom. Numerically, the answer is 1.862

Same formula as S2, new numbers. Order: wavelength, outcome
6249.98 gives 2.211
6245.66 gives 1.979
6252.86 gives 2.248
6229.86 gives 1.854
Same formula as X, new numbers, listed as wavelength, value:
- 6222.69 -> 1.72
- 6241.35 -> 2.043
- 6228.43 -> 1.655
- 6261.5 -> 2.397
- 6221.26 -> 1.897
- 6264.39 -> 2.561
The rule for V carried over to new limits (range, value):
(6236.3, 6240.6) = 2.05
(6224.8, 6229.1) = 1.67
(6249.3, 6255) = 2.24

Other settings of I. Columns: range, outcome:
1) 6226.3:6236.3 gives 1.854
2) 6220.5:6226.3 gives 1.897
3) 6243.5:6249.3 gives 2.273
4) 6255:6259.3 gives 2.464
